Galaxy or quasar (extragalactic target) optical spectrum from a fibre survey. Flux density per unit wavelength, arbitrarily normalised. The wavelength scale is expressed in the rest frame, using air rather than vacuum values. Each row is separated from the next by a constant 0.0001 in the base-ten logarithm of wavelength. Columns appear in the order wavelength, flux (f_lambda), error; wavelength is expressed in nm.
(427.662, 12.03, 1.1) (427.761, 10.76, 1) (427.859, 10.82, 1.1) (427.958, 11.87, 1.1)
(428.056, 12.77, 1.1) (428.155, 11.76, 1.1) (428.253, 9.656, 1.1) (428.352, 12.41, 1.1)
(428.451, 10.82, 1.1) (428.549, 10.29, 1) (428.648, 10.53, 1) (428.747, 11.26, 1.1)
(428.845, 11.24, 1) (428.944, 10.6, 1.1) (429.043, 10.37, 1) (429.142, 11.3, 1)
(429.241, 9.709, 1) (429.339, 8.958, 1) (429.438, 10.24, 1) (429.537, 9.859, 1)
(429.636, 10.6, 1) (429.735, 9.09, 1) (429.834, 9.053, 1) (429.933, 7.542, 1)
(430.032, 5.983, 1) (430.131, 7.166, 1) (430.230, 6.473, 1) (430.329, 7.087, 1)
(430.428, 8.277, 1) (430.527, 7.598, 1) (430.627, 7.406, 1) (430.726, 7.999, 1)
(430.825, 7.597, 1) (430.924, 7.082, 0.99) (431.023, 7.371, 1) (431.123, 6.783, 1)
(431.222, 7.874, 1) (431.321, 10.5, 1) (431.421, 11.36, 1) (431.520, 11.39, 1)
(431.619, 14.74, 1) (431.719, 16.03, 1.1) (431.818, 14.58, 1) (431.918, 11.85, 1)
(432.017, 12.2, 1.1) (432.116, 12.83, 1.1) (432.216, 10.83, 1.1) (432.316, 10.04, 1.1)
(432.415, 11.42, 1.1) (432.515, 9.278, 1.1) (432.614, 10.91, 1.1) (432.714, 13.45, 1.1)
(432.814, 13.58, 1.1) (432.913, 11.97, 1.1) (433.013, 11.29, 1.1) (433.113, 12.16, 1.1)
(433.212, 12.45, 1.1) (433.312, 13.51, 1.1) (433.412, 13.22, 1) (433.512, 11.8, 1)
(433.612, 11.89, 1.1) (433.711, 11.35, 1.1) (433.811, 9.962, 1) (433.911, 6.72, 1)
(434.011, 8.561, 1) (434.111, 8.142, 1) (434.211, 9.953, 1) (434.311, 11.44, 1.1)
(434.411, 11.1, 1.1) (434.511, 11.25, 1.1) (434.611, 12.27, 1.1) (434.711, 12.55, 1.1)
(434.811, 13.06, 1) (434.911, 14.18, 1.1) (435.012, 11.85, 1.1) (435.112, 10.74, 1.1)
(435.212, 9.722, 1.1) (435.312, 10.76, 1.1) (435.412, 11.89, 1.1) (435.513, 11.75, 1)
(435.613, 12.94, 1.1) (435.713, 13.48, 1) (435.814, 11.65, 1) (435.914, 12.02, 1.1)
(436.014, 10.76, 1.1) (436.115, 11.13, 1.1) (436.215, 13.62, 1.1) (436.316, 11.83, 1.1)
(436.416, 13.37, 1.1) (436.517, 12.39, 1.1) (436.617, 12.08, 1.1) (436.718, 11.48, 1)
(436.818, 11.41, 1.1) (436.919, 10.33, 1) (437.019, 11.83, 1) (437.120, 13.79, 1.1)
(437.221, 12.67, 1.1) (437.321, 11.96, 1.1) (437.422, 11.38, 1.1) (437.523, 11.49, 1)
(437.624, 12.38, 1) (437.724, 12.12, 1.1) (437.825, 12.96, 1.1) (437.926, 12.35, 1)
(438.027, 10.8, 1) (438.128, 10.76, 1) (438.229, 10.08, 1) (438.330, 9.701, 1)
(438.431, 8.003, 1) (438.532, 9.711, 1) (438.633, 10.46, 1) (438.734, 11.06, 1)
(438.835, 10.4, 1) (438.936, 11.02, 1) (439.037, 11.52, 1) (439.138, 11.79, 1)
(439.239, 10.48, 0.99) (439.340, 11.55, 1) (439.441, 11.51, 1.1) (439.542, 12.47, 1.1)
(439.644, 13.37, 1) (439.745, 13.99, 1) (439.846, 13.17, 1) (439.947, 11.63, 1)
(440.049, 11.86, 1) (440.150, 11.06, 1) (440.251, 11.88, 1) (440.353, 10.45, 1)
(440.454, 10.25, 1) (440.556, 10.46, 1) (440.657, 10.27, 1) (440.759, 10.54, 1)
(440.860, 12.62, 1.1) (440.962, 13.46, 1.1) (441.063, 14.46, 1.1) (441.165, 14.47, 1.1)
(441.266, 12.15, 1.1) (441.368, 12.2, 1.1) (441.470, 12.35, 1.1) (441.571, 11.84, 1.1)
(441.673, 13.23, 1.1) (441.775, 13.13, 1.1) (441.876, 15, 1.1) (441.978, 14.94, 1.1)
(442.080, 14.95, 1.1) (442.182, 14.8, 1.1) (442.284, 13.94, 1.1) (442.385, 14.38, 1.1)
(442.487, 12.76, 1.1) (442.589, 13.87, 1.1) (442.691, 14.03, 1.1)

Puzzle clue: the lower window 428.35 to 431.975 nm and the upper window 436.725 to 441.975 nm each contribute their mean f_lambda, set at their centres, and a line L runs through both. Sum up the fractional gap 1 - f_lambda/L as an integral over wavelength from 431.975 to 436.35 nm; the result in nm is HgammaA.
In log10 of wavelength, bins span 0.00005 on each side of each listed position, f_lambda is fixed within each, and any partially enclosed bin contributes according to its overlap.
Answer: -0.39 nm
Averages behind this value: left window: 9.67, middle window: 11.5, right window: 11.8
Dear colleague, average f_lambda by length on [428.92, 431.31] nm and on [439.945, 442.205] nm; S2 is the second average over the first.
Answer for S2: 1.48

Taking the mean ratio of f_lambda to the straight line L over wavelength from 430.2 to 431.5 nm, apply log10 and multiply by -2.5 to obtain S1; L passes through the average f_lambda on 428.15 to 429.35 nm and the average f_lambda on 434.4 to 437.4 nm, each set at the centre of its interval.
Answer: 0.35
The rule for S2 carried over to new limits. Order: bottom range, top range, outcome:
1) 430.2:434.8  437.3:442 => 1.11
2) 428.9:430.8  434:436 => 1.33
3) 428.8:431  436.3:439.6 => 1.32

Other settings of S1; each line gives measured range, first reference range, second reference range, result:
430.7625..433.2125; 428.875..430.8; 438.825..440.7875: -0.193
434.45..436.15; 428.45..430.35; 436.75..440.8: -0.120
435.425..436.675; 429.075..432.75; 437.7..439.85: -0.139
